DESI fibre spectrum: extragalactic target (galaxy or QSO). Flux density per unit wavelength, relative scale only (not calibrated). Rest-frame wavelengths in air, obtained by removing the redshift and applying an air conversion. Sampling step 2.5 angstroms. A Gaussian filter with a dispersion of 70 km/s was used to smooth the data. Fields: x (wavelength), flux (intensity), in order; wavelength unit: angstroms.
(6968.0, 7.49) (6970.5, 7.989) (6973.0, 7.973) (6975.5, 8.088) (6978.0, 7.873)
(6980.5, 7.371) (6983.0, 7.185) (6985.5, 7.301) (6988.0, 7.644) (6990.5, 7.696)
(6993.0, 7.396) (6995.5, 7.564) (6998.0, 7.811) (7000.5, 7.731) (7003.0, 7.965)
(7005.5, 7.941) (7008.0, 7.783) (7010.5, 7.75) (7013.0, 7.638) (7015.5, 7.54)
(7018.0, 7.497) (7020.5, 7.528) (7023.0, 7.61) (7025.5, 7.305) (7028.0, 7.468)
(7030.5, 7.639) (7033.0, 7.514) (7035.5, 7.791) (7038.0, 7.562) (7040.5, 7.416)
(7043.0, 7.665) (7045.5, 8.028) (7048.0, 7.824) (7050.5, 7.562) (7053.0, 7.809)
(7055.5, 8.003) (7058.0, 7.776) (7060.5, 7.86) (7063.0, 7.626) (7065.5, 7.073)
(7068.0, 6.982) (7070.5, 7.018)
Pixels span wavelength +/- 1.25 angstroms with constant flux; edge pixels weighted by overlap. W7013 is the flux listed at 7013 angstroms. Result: 7.638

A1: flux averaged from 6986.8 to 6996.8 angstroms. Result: 7.58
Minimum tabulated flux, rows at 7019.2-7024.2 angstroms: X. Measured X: 7.528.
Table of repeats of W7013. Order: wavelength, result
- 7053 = 7.809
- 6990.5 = 7.696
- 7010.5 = 7.75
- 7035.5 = 7.791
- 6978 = 7.873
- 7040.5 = 7.416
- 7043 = 7.665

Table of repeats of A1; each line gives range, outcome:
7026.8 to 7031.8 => 7.55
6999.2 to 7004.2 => 7.85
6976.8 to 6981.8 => 7.62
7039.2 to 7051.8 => 7.7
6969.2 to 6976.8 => 8.01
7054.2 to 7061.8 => 7.88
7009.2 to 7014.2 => 7.7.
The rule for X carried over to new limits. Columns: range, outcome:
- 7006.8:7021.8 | 7.497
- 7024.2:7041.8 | 7.305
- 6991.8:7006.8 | 7.396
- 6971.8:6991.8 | 7.185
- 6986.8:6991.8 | 7.644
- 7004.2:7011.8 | 7.75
